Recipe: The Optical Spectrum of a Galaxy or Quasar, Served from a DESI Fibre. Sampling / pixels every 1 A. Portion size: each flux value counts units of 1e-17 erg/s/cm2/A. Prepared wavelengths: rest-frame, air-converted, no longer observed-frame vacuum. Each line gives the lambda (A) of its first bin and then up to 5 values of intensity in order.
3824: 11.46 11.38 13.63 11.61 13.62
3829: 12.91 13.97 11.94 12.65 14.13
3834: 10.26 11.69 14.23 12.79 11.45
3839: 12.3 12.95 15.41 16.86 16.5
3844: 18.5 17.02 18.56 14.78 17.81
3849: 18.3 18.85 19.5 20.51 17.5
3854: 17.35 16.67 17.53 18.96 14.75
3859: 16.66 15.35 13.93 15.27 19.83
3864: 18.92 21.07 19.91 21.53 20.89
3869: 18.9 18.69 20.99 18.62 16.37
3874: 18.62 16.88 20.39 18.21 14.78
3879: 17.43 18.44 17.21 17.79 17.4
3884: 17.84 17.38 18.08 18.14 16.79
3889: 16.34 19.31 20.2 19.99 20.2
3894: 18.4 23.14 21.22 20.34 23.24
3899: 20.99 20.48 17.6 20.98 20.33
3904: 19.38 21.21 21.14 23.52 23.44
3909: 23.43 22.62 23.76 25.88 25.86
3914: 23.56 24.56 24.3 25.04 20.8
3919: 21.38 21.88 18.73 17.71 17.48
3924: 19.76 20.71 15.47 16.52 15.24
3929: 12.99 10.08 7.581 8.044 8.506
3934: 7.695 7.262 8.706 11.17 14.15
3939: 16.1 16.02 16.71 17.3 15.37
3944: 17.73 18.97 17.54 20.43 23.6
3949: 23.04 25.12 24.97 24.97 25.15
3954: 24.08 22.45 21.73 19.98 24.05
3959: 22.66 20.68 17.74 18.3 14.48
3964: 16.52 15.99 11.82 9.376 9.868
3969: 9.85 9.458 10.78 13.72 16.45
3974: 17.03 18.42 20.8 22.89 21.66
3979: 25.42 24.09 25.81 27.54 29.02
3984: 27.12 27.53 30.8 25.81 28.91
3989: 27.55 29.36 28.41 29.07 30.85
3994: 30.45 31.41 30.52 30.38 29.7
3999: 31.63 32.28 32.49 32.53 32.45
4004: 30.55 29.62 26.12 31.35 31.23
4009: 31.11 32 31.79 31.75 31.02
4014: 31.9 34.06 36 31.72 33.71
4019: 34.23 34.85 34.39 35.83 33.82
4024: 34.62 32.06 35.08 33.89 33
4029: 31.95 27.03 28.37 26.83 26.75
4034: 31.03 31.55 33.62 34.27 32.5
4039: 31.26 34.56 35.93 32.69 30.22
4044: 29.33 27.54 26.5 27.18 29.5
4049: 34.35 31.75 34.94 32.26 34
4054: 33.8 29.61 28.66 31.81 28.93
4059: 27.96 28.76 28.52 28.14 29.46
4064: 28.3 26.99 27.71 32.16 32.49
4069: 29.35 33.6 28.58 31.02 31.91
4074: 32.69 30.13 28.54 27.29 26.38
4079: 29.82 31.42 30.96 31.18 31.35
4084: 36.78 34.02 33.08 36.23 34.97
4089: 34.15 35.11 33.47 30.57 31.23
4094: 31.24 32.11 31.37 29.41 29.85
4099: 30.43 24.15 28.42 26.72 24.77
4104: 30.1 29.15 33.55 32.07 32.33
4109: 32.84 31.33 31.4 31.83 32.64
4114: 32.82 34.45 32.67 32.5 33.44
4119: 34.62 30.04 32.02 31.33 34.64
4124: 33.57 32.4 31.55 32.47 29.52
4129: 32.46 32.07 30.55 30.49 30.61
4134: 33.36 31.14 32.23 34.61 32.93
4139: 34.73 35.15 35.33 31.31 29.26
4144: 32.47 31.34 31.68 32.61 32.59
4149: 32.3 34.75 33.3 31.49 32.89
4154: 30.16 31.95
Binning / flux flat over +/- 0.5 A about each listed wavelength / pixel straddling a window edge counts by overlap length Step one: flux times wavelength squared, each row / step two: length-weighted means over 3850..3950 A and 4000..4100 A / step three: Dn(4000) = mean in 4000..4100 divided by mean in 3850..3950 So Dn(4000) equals 1.8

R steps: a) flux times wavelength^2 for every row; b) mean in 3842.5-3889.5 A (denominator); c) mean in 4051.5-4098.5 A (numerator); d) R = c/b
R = 1.9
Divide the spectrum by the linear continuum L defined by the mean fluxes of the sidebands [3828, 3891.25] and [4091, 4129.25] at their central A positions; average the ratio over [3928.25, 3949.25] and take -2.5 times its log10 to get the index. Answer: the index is 0.46 mag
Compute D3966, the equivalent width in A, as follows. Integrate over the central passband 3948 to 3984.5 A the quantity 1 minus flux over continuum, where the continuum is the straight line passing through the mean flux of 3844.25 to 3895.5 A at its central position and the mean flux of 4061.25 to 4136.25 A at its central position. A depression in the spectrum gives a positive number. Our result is 5.89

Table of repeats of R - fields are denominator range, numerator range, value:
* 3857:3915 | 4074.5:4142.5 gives 1.81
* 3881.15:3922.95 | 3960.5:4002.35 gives 1.16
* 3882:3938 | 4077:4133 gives 1.88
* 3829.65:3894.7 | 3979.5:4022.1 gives 1.92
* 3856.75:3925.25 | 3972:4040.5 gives 1.60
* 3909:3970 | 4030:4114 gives 1.83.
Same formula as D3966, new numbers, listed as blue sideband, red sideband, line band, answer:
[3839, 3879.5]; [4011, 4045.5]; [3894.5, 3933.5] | 4.4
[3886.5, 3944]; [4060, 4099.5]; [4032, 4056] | -2.6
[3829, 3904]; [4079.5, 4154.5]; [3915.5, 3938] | 6.0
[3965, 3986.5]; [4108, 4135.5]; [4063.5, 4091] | -3.0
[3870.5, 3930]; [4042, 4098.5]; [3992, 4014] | -3.7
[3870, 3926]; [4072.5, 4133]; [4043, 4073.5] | -1.2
